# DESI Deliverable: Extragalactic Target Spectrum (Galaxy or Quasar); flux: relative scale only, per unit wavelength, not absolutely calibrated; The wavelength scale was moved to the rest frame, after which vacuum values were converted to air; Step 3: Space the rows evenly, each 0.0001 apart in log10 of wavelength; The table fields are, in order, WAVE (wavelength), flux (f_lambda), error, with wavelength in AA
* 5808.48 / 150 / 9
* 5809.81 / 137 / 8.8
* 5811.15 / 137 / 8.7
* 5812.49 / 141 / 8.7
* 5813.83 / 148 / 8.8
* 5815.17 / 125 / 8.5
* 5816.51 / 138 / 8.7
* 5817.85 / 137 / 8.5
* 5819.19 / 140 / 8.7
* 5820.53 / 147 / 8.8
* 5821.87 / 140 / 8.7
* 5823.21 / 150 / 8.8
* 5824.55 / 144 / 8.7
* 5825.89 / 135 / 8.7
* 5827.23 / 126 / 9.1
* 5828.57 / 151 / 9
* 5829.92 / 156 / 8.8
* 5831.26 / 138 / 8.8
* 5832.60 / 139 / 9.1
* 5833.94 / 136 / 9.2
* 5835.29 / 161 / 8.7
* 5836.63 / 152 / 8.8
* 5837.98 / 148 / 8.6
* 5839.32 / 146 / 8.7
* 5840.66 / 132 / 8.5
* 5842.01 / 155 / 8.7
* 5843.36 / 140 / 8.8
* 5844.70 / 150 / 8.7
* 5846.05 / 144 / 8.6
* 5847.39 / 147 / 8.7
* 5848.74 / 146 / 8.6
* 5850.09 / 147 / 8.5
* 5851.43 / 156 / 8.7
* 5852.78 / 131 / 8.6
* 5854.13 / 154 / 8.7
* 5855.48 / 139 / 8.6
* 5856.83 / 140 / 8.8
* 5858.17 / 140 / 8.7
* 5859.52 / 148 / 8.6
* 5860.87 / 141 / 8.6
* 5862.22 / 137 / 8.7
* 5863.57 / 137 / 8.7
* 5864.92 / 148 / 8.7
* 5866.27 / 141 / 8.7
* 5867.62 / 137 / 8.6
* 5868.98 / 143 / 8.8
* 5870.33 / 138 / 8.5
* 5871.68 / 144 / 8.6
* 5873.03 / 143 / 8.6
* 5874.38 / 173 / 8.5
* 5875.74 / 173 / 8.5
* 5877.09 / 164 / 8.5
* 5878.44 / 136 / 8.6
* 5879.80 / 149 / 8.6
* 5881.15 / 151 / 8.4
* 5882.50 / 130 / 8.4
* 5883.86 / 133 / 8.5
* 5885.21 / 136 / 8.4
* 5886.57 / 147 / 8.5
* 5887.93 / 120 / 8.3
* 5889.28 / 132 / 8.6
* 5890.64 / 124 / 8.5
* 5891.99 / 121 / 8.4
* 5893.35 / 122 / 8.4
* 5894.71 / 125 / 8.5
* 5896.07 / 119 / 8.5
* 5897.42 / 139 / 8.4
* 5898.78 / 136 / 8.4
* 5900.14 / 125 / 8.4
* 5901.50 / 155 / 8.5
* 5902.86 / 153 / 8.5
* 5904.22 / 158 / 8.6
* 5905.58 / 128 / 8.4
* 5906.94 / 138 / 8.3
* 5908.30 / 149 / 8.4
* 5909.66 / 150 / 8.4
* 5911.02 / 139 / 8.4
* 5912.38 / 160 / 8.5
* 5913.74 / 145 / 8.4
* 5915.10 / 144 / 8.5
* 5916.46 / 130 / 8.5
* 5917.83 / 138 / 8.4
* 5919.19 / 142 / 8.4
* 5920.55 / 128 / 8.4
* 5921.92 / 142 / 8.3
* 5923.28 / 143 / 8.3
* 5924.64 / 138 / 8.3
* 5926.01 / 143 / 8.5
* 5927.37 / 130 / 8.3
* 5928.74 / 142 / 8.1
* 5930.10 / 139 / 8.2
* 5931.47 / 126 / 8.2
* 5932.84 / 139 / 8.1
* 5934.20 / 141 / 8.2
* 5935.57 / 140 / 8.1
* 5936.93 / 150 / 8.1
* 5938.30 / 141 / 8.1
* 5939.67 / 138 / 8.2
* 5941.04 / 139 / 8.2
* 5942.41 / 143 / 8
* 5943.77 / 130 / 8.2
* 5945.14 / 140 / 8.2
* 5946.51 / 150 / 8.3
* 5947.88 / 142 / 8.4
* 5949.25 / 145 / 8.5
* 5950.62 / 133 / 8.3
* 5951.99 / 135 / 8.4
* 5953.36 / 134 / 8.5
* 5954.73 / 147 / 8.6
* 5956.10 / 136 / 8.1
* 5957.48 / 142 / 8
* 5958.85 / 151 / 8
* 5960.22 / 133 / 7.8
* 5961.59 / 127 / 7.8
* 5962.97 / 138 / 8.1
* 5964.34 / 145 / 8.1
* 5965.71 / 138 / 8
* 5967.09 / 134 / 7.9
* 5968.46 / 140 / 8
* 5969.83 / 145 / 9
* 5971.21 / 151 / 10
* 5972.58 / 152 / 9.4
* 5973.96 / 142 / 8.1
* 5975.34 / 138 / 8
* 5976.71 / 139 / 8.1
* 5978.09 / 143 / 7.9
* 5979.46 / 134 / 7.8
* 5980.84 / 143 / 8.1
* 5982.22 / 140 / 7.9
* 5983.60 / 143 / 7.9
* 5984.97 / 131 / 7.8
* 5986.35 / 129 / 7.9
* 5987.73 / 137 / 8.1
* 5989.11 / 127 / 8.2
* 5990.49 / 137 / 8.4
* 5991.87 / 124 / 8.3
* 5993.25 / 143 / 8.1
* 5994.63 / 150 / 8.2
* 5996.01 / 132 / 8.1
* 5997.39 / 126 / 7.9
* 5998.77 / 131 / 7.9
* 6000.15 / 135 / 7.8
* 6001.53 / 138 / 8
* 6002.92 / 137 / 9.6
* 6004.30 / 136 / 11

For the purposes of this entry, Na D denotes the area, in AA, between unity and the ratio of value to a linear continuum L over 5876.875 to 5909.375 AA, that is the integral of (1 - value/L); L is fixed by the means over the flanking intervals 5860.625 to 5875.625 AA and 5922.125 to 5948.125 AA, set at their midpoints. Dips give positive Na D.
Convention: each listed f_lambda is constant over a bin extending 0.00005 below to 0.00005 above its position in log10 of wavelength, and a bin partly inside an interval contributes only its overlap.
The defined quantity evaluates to 1.39 AA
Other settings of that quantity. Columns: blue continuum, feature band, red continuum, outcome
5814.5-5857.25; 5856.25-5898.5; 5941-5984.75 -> 0.8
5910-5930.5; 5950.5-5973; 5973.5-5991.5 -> -0.3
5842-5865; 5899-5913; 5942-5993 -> -0.3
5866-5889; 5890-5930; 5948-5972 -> 1.2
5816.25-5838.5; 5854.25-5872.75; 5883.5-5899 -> -0.8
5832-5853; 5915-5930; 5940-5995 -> 0.4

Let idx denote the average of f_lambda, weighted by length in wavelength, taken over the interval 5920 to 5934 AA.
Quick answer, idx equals 137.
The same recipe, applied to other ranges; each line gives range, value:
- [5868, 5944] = 140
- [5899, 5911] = 144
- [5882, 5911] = 135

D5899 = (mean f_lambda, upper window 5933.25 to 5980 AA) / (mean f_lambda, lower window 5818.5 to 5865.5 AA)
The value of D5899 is 0.98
